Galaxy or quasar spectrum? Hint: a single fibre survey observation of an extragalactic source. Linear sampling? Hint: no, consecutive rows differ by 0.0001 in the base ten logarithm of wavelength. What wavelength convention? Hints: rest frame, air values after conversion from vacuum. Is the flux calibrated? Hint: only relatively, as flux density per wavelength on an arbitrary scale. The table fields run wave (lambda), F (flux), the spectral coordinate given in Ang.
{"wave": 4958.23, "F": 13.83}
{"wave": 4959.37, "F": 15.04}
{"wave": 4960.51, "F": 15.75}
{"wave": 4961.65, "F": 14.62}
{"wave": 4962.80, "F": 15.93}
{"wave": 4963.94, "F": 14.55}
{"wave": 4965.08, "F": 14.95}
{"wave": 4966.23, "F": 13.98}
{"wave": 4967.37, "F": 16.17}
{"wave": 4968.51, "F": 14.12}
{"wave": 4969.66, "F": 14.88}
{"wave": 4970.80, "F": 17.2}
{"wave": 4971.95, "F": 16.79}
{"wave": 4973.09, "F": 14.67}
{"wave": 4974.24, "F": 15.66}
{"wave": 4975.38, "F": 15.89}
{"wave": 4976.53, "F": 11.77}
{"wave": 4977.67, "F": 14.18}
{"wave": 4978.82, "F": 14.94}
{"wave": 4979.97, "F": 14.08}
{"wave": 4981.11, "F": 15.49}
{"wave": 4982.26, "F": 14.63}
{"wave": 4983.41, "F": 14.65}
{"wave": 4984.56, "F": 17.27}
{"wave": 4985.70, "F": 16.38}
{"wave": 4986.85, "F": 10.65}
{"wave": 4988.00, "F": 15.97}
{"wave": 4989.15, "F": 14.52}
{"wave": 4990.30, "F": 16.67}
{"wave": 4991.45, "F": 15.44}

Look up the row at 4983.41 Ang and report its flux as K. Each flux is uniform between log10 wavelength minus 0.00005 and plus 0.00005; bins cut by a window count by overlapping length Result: 14.65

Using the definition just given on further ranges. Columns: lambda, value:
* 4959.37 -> 15.04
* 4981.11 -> 15.49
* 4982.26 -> 14.63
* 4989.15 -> 14.52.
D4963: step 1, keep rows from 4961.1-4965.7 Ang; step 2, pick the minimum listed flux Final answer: 14.55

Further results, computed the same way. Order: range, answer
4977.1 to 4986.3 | 14.08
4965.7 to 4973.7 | 13.98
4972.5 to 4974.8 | 14.67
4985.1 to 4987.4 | 10.65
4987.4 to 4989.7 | 14.52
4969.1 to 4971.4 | 14.88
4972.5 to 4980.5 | 11.77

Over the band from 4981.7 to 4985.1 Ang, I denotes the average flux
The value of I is 15.5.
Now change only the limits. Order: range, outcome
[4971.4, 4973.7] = 15.7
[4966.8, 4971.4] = 15.6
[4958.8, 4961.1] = 15.4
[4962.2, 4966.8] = 14.8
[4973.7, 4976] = 15.7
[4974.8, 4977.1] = 13.9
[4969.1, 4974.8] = 15.8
